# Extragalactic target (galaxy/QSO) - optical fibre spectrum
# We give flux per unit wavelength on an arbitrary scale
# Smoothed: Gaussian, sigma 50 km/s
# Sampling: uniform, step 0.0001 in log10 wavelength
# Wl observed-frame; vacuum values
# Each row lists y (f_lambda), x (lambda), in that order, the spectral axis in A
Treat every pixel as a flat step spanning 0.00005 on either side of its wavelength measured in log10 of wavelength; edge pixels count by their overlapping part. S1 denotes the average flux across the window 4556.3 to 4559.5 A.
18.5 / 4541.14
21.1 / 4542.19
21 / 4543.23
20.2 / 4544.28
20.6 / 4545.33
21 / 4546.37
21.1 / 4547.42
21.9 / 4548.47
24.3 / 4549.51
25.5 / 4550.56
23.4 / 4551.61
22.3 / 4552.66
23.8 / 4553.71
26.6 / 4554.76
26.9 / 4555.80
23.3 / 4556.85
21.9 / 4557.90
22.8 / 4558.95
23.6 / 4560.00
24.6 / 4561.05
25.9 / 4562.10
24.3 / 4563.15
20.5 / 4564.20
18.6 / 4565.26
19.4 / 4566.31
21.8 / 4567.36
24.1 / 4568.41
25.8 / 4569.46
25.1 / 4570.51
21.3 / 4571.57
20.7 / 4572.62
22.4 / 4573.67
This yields 22.7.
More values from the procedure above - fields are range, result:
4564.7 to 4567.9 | 19.9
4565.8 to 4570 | 22.8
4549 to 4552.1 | 24.4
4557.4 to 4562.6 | 23.8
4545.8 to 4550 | 22.1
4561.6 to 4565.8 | 22.3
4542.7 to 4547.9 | 20.8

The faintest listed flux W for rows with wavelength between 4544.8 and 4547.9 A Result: 20.6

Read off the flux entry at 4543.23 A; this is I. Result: 21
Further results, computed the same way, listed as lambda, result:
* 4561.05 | 24.6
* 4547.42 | 21.1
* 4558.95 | 22.8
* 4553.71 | 23.8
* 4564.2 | 20.5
